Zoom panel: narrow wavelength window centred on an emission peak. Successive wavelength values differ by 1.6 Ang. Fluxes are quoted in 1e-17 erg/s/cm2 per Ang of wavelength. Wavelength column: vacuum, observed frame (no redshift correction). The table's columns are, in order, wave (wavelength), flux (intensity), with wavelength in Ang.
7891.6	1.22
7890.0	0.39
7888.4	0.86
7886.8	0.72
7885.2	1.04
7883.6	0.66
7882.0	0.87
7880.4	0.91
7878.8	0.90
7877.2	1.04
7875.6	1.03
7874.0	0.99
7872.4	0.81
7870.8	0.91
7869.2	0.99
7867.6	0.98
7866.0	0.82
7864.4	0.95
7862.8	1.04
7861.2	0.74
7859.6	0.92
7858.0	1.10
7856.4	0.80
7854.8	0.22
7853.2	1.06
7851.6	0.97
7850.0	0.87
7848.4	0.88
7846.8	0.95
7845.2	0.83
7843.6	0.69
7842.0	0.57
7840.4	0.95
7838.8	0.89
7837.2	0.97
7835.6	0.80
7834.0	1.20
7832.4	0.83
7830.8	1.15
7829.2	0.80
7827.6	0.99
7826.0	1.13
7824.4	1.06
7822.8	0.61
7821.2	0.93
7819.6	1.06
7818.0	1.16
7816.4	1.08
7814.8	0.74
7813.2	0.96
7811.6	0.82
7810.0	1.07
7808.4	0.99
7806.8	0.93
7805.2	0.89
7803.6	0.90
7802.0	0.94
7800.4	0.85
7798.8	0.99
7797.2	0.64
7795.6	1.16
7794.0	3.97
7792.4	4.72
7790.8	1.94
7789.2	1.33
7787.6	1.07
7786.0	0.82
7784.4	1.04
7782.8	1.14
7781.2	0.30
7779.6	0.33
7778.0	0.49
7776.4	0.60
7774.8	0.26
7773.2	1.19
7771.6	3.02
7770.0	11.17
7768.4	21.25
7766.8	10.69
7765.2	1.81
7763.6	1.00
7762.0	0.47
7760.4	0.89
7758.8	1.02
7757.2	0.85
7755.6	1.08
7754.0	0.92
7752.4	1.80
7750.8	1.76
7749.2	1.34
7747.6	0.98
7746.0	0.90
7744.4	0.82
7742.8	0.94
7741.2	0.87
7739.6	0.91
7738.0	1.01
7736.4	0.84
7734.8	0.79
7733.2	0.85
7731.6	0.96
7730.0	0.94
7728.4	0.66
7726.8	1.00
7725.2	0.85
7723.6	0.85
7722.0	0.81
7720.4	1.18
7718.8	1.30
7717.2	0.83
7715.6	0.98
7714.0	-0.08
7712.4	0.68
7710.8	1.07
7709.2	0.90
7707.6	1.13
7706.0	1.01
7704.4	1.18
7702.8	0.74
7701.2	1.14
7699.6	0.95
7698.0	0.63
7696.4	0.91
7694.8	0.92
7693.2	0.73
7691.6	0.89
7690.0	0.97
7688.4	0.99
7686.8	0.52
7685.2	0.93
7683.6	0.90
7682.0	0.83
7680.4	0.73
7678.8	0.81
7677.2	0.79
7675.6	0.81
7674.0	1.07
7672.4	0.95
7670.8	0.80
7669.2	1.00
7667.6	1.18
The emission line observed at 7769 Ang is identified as Halpha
